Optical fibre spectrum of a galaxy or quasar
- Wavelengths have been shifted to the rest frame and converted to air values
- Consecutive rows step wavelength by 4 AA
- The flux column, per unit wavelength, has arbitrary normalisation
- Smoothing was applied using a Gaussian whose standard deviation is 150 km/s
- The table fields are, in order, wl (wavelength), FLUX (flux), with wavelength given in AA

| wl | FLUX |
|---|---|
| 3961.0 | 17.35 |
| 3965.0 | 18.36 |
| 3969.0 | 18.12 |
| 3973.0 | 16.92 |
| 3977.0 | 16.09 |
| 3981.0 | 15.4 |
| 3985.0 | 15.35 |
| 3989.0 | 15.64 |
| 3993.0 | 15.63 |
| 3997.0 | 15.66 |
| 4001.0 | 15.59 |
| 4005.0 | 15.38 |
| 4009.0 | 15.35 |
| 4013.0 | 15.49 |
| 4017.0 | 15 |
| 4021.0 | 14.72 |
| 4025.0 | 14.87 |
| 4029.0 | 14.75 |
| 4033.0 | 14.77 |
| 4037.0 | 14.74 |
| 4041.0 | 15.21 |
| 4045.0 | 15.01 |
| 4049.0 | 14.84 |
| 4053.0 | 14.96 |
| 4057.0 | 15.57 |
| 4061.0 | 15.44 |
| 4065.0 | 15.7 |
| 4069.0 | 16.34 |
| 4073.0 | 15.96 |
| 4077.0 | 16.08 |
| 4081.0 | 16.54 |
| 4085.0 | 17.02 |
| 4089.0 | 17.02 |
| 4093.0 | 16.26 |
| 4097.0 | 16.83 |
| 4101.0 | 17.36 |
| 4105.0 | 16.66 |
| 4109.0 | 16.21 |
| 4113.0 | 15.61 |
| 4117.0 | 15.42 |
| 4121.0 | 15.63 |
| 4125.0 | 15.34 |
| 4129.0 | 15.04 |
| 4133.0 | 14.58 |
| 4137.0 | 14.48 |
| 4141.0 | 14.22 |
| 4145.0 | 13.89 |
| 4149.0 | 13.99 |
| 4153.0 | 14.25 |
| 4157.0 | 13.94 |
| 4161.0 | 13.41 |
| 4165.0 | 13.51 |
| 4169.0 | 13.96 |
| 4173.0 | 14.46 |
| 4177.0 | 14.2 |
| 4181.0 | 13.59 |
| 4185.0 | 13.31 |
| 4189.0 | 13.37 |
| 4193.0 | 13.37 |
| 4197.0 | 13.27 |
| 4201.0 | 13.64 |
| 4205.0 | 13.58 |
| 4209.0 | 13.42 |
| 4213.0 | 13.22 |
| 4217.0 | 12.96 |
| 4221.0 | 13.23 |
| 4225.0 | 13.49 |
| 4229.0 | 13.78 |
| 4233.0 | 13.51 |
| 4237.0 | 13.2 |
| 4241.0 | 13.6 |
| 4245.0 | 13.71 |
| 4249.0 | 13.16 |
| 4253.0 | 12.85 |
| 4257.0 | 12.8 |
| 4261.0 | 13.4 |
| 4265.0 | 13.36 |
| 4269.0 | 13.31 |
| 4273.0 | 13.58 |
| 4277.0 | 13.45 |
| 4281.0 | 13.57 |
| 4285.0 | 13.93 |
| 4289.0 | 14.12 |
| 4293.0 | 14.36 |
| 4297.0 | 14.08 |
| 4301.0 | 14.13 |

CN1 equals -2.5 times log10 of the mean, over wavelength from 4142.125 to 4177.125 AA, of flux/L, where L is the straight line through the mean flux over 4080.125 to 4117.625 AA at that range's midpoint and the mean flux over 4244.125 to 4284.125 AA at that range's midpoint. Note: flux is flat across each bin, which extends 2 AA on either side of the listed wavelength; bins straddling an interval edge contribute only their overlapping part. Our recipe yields 0.10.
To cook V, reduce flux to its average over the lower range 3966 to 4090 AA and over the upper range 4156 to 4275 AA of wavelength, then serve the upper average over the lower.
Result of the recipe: 0.86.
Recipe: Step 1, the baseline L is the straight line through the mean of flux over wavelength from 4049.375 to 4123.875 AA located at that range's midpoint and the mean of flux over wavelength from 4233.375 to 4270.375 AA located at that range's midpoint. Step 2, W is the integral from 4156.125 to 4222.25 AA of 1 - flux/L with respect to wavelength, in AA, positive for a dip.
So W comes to 3.7 AA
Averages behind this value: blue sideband 16.1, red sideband 13.3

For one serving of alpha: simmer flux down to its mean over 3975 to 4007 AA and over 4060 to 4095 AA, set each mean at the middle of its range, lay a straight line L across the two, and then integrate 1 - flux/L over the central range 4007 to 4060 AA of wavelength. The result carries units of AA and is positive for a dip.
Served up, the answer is 3.0 AA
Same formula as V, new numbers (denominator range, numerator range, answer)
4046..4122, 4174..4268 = 0.83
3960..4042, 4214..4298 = 0.86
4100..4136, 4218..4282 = 0.85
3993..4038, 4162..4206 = 0.90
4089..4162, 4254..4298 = 0.89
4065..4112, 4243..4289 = 0.81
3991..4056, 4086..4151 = 1.03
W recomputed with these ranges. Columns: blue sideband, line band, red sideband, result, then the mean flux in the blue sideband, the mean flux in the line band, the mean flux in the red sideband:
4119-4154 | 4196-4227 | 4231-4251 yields 0.93 AA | 14.6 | 13.4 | 13.4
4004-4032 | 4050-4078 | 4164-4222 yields -1.95 AA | 15.1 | 15.7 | 13.5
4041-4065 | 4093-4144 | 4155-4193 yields -4.20 AA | 15.2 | 15.6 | 13.7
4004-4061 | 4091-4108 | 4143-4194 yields -2.72 AA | 15.1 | 16.7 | 13.8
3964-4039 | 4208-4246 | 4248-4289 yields 0.91 AA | 15.6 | 13.4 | 13.4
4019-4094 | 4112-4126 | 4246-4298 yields -0.50 AA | 15.6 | 15.5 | 13.5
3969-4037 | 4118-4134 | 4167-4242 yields -1.02 AA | 15.5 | 15.2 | 13.5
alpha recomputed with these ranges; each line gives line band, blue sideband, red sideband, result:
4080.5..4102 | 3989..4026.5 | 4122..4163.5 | -3.10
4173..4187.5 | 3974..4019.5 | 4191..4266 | 0.01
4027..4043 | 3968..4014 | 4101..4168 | 0.68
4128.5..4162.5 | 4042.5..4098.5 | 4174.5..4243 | 1.00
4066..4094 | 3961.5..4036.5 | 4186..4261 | -2.95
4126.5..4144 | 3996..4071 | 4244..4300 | -0.06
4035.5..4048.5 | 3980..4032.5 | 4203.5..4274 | 0.00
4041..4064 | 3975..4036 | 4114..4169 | -0.29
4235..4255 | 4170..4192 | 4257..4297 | 0.57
